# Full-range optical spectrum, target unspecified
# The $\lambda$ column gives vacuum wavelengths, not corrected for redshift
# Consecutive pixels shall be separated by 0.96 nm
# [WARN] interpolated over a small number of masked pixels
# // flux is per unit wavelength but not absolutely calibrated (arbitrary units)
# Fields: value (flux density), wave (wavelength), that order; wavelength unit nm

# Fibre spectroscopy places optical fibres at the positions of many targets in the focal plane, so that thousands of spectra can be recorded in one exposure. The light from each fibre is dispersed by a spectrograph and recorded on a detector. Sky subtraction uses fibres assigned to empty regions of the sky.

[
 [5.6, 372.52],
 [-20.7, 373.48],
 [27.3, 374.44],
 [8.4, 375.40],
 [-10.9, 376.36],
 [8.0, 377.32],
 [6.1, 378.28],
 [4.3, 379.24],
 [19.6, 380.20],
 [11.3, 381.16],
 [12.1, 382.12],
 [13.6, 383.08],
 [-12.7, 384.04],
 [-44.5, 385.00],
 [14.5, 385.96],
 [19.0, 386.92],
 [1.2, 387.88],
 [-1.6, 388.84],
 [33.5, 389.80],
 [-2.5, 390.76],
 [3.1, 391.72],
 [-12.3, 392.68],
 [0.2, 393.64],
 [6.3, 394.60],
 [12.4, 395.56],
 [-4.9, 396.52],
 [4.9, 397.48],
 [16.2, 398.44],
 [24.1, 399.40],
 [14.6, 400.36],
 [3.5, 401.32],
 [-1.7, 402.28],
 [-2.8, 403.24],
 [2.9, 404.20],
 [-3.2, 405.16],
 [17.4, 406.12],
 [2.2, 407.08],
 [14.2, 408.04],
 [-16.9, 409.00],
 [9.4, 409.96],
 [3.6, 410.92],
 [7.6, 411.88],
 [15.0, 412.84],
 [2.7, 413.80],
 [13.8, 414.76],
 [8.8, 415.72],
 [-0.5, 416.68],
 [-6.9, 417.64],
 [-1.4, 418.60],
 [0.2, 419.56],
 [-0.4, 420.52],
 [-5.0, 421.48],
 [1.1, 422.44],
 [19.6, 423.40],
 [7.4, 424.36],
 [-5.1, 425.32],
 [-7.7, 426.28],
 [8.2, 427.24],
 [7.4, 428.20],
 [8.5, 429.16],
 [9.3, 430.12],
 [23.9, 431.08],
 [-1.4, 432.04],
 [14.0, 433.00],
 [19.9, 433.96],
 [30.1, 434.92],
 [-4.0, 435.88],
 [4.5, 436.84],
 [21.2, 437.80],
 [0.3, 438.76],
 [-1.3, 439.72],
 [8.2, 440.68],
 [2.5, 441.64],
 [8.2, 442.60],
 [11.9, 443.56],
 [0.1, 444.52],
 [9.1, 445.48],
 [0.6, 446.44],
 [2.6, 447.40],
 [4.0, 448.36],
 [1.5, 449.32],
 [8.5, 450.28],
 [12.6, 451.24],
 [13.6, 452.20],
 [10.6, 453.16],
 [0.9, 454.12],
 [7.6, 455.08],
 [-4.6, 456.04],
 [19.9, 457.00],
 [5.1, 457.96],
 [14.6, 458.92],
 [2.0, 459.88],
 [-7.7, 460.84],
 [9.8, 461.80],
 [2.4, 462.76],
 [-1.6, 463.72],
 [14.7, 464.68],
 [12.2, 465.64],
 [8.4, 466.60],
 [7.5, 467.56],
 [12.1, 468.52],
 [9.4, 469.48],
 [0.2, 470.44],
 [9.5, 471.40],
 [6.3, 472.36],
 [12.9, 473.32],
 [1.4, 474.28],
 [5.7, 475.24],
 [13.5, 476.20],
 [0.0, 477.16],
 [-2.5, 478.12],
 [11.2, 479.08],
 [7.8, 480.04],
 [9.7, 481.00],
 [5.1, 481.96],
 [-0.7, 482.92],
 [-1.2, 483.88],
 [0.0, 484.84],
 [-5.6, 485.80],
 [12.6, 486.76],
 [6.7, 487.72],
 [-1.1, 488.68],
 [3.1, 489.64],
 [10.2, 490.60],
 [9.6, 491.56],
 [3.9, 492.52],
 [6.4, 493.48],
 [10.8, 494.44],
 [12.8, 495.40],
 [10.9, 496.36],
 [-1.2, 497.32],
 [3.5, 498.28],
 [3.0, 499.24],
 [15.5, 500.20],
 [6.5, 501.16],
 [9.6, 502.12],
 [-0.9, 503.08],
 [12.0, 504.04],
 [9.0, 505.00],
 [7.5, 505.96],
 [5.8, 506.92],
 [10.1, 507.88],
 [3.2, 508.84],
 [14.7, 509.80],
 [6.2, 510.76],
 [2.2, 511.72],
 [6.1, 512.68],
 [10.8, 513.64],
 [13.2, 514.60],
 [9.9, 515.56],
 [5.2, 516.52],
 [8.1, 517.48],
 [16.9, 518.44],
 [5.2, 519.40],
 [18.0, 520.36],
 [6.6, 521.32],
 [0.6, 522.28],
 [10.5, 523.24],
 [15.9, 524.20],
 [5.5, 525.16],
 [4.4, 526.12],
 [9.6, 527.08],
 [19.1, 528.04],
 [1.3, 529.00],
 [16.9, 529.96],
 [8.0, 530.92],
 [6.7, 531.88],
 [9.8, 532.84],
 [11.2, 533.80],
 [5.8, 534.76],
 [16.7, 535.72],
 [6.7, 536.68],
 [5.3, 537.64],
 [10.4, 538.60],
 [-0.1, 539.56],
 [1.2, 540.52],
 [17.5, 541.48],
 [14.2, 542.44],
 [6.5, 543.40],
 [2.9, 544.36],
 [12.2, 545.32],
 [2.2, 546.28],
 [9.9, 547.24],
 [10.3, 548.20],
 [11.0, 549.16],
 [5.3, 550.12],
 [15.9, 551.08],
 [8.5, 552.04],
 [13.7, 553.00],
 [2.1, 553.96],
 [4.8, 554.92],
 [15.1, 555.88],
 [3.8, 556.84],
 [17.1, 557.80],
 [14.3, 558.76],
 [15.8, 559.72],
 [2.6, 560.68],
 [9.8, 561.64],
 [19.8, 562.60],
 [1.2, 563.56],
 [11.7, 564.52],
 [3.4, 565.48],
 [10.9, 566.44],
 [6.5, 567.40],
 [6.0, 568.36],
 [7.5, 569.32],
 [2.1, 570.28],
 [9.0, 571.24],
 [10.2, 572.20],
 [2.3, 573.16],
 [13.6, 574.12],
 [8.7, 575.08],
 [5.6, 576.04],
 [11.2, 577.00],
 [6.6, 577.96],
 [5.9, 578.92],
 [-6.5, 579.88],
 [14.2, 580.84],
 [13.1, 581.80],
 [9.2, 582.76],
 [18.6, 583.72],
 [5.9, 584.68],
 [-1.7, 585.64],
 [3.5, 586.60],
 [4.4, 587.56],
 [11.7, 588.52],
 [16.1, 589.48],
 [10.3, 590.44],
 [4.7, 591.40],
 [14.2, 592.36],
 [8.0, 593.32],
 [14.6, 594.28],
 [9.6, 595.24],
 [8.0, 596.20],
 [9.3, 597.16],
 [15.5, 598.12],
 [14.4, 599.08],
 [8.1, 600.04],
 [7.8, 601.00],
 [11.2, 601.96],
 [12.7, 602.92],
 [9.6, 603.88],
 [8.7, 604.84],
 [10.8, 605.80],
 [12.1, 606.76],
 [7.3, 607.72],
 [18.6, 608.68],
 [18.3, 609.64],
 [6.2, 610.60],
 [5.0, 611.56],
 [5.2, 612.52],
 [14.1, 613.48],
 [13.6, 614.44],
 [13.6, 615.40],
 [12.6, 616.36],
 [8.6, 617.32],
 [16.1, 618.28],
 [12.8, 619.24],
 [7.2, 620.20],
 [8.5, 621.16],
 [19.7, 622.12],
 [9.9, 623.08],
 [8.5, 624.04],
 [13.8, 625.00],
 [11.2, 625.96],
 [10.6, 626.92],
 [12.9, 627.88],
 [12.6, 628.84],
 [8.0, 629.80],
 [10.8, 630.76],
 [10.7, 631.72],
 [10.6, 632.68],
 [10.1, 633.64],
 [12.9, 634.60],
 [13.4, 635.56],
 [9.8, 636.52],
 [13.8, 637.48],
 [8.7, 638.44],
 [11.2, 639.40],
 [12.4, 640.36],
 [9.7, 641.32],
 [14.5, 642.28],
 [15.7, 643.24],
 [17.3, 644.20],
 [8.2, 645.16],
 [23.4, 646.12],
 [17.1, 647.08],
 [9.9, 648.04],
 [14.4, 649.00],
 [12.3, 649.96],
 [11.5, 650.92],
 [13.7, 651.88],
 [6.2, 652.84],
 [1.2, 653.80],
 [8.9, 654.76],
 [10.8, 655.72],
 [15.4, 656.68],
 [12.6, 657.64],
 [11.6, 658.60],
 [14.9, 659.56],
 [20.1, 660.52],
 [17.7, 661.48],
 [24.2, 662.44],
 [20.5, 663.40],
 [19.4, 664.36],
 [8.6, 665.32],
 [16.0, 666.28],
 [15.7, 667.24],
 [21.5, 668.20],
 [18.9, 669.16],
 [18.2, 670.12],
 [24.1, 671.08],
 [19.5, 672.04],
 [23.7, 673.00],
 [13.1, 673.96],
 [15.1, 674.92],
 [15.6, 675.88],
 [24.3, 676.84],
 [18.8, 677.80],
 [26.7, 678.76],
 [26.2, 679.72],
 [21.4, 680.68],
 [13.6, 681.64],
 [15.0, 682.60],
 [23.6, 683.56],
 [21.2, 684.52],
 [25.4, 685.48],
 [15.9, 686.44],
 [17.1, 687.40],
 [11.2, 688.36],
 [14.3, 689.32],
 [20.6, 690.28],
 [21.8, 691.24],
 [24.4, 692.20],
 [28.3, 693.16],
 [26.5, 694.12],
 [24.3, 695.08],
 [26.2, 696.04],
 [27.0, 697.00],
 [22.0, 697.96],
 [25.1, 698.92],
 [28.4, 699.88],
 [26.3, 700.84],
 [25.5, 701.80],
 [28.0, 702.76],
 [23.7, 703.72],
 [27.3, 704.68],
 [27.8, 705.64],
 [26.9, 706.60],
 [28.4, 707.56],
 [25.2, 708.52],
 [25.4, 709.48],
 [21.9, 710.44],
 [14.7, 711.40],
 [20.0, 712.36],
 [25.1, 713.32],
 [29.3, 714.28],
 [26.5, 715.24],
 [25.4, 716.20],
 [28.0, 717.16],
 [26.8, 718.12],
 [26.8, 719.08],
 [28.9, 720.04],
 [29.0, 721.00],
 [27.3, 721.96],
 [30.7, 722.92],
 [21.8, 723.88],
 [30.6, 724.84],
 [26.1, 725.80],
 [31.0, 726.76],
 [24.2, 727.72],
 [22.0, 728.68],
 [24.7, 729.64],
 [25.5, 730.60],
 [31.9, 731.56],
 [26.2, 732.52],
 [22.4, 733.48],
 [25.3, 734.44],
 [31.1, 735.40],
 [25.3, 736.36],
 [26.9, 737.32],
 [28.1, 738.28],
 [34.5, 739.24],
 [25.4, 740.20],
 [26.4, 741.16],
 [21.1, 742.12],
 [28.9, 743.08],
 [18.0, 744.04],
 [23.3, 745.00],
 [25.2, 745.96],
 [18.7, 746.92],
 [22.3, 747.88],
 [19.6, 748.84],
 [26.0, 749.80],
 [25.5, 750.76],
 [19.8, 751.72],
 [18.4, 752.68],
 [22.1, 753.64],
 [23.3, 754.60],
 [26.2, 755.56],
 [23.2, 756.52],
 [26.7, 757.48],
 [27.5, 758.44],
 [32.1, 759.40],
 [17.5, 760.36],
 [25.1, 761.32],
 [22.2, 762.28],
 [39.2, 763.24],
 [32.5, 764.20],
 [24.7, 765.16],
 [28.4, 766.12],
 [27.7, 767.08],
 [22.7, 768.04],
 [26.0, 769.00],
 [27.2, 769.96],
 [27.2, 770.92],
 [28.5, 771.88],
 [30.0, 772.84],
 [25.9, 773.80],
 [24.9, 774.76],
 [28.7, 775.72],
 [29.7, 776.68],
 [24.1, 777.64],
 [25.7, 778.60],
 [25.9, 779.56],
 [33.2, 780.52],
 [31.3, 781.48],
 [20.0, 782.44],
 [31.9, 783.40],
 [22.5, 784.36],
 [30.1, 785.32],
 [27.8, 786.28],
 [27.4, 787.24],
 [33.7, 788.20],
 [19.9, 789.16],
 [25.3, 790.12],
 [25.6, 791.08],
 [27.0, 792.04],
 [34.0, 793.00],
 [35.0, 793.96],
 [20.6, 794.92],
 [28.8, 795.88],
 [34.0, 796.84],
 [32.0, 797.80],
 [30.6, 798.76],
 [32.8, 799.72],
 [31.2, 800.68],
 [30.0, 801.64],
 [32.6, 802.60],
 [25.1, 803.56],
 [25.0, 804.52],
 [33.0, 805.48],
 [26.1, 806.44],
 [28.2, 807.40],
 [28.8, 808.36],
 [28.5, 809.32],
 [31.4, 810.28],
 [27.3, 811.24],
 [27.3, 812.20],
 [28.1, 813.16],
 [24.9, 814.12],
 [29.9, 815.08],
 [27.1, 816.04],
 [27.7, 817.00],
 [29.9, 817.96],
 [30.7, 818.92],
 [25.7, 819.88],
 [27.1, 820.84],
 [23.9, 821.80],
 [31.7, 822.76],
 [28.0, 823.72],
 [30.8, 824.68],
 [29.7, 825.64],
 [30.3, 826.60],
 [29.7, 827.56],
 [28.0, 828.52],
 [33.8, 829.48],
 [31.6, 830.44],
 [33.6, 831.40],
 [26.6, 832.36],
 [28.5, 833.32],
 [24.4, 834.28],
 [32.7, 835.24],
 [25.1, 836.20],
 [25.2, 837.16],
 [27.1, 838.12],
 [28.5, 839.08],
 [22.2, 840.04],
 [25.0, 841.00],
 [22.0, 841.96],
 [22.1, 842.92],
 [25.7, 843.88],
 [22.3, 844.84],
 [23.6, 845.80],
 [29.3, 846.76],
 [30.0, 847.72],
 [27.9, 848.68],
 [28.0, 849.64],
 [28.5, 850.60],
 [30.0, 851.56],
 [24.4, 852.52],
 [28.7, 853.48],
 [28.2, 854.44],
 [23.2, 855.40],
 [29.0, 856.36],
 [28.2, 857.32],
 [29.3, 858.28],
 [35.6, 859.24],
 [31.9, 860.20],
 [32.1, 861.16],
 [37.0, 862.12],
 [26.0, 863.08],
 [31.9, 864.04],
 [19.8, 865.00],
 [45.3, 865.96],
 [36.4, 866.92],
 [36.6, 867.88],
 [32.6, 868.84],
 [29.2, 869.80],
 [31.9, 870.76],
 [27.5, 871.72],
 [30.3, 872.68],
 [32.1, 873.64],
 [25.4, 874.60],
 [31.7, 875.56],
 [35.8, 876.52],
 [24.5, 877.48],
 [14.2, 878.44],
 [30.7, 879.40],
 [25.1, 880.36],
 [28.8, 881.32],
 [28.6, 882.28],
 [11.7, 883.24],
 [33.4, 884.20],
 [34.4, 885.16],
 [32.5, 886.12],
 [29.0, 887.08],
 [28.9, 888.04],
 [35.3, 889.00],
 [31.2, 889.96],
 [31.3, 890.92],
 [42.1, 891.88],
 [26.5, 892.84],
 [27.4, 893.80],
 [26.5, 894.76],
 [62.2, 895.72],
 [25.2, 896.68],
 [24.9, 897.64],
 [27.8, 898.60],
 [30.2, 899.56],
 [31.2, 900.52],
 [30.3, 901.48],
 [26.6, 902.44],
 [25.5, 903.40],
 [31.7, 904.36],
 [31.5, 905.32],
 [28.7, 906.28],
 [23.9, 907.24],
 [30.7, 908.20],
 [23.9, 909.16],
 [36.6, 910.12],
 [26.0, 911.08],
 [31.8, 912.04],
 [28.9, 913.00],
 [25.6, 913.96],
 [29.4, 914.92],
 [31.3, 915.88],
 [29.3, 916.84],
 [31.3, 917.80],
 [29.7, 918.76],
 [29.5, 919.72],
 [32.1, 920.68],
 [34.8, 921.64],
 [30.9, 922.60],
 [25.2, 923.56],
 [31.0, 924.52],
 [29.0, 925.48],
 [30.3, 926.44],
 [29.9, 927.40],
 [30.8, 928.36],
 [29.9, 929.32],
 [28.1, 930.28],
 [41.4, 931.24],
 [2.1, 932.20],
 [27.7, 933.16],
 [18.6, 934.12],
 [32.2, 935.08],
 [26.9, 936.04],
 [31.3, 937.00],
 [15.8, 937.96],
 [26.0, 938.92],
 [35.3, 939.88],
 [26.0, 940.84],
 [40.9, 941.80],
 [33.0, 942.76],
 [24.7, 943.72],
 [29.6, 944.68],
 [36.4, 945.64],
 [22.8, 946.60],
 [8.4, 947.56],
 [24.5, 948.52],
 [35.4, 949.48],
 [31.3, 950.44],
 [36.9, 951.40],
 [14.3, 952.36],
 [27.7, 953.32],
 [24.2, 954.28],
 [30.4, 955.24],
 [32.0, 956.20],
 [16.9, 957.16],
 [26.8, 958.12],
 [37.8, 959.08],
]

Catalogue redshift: 0.734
